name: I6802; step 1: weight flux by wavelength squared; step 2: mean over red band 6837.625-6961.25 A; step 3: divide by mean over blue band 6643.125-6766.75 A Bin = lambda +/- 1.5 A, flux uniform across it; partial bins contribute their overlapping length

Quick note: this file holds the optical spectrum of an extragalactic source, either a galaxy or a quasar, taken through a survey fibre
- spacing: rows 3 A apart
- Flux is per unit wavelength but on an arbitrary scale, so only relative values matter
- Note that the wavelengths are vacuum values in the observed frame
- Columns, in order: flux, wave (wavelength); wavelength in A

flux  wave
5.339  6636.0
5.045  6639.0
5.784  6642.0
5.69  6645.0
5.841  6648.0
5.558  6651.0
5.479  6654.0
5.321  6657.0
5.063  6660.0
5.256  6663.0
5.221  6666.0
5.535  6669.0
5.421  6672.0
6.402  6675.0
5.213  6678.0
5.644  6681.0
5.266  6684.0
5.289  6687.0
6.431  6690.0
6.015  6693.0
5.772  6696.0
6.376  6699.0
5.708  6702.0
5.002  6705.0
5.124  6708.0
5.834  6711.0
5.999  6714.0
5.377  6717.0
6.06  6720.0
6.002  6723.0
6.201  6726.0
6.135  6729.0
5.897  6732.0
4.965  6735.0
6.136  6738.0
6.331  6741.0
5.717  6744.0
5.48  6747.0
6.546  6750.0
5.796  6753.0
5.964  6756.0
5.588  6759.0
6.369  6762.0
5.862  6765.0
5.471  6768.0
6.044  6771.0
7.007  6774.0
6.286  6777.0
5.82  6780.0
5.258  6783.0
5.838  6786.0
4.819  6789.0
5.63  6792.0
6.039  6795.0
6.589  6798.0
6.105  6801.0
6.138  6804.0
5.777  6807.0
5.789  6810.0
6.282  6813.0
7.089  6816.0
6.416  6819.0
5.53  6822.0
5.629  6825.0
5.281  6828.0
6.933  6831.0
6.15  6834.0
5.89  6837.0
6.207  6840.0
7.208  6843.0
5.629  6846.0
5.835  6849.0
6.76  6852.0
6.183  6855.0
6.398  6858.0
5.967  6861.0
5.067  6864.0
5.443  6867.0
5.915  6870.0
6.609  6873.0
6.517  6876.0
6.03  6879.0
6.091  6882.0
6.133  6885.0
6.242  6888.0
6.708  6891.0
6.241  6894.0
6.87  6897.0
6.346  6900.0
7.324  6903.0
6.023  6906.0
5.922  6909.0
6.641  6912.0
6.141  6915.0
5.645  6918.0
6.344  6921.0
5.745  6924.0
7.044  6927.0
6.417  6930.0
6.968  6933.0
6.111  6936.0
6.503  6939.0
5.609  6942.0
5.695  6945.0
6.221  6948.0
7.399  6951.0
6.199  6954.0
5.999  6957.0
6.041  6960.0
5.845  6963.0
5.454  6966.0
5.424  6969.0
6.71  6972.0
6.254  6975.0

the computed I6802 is 1.2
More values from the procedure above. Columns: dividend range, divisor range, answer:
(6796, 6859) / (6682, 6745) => 1.10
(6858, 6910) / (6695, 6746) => 1.12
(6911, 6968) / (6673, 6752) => 1.14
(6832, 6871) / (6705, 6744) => 1.08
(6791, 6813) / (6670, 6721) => 1.09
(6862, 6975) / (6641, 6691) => 1.21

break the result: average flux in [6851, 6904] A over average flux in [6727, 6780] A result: 1.0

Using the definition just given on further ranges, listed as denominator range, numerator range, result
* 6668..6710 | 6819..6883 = 1.07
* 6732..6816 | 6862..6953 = 1.06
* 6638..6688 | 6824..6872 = 1.10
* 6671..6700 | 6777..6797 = 0.98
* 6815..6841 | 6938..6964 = 1.01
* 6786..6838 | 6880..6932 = 1.06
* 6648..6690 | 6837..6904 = 1.14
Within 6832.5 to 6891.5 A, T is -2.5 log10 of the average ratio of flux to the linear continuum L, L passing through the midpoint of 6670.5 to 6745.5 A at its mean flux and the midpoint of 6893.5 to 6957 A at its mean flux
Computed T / 0.01 mag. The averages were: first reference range 5.77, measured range 6.14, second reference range 6.35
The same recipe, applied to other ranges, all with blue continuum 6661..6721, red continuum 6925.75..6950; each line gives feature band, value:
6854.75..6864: 0.02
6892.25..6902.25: -0.06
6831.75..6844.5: -0.06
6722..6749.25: -0.02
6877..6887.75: 0.01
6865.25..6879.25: 0.01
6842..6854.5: -0.04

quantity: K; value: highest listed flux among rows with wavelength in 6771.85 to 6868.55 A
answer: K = 7.208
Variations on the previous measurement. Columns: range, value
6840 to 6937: 7.324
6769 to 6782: 7.007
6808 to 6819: 7.089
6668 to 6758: 6.546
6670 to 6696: 6.431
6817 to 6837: 6.933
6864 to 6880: 6.609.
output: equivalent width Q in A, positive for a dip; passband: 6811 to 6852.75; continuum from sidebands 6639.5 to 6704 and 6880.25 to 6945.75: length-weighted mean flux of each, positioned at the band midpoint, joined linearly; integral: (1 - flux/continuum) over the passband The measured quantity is -0.7 A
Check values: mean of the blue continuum 5.62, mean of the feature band 6.19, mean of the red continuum 6.31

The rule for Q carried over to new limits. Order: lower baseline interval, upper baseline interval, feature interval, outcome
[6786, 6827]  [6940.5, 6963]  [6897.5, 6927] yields -1.0 A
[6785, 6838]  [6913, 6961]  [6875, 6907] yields -1.3 A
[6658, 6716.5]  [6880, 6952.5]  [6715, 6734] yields -0.7 A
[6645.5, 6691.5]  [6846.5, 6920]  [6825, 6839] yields 0.0 A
